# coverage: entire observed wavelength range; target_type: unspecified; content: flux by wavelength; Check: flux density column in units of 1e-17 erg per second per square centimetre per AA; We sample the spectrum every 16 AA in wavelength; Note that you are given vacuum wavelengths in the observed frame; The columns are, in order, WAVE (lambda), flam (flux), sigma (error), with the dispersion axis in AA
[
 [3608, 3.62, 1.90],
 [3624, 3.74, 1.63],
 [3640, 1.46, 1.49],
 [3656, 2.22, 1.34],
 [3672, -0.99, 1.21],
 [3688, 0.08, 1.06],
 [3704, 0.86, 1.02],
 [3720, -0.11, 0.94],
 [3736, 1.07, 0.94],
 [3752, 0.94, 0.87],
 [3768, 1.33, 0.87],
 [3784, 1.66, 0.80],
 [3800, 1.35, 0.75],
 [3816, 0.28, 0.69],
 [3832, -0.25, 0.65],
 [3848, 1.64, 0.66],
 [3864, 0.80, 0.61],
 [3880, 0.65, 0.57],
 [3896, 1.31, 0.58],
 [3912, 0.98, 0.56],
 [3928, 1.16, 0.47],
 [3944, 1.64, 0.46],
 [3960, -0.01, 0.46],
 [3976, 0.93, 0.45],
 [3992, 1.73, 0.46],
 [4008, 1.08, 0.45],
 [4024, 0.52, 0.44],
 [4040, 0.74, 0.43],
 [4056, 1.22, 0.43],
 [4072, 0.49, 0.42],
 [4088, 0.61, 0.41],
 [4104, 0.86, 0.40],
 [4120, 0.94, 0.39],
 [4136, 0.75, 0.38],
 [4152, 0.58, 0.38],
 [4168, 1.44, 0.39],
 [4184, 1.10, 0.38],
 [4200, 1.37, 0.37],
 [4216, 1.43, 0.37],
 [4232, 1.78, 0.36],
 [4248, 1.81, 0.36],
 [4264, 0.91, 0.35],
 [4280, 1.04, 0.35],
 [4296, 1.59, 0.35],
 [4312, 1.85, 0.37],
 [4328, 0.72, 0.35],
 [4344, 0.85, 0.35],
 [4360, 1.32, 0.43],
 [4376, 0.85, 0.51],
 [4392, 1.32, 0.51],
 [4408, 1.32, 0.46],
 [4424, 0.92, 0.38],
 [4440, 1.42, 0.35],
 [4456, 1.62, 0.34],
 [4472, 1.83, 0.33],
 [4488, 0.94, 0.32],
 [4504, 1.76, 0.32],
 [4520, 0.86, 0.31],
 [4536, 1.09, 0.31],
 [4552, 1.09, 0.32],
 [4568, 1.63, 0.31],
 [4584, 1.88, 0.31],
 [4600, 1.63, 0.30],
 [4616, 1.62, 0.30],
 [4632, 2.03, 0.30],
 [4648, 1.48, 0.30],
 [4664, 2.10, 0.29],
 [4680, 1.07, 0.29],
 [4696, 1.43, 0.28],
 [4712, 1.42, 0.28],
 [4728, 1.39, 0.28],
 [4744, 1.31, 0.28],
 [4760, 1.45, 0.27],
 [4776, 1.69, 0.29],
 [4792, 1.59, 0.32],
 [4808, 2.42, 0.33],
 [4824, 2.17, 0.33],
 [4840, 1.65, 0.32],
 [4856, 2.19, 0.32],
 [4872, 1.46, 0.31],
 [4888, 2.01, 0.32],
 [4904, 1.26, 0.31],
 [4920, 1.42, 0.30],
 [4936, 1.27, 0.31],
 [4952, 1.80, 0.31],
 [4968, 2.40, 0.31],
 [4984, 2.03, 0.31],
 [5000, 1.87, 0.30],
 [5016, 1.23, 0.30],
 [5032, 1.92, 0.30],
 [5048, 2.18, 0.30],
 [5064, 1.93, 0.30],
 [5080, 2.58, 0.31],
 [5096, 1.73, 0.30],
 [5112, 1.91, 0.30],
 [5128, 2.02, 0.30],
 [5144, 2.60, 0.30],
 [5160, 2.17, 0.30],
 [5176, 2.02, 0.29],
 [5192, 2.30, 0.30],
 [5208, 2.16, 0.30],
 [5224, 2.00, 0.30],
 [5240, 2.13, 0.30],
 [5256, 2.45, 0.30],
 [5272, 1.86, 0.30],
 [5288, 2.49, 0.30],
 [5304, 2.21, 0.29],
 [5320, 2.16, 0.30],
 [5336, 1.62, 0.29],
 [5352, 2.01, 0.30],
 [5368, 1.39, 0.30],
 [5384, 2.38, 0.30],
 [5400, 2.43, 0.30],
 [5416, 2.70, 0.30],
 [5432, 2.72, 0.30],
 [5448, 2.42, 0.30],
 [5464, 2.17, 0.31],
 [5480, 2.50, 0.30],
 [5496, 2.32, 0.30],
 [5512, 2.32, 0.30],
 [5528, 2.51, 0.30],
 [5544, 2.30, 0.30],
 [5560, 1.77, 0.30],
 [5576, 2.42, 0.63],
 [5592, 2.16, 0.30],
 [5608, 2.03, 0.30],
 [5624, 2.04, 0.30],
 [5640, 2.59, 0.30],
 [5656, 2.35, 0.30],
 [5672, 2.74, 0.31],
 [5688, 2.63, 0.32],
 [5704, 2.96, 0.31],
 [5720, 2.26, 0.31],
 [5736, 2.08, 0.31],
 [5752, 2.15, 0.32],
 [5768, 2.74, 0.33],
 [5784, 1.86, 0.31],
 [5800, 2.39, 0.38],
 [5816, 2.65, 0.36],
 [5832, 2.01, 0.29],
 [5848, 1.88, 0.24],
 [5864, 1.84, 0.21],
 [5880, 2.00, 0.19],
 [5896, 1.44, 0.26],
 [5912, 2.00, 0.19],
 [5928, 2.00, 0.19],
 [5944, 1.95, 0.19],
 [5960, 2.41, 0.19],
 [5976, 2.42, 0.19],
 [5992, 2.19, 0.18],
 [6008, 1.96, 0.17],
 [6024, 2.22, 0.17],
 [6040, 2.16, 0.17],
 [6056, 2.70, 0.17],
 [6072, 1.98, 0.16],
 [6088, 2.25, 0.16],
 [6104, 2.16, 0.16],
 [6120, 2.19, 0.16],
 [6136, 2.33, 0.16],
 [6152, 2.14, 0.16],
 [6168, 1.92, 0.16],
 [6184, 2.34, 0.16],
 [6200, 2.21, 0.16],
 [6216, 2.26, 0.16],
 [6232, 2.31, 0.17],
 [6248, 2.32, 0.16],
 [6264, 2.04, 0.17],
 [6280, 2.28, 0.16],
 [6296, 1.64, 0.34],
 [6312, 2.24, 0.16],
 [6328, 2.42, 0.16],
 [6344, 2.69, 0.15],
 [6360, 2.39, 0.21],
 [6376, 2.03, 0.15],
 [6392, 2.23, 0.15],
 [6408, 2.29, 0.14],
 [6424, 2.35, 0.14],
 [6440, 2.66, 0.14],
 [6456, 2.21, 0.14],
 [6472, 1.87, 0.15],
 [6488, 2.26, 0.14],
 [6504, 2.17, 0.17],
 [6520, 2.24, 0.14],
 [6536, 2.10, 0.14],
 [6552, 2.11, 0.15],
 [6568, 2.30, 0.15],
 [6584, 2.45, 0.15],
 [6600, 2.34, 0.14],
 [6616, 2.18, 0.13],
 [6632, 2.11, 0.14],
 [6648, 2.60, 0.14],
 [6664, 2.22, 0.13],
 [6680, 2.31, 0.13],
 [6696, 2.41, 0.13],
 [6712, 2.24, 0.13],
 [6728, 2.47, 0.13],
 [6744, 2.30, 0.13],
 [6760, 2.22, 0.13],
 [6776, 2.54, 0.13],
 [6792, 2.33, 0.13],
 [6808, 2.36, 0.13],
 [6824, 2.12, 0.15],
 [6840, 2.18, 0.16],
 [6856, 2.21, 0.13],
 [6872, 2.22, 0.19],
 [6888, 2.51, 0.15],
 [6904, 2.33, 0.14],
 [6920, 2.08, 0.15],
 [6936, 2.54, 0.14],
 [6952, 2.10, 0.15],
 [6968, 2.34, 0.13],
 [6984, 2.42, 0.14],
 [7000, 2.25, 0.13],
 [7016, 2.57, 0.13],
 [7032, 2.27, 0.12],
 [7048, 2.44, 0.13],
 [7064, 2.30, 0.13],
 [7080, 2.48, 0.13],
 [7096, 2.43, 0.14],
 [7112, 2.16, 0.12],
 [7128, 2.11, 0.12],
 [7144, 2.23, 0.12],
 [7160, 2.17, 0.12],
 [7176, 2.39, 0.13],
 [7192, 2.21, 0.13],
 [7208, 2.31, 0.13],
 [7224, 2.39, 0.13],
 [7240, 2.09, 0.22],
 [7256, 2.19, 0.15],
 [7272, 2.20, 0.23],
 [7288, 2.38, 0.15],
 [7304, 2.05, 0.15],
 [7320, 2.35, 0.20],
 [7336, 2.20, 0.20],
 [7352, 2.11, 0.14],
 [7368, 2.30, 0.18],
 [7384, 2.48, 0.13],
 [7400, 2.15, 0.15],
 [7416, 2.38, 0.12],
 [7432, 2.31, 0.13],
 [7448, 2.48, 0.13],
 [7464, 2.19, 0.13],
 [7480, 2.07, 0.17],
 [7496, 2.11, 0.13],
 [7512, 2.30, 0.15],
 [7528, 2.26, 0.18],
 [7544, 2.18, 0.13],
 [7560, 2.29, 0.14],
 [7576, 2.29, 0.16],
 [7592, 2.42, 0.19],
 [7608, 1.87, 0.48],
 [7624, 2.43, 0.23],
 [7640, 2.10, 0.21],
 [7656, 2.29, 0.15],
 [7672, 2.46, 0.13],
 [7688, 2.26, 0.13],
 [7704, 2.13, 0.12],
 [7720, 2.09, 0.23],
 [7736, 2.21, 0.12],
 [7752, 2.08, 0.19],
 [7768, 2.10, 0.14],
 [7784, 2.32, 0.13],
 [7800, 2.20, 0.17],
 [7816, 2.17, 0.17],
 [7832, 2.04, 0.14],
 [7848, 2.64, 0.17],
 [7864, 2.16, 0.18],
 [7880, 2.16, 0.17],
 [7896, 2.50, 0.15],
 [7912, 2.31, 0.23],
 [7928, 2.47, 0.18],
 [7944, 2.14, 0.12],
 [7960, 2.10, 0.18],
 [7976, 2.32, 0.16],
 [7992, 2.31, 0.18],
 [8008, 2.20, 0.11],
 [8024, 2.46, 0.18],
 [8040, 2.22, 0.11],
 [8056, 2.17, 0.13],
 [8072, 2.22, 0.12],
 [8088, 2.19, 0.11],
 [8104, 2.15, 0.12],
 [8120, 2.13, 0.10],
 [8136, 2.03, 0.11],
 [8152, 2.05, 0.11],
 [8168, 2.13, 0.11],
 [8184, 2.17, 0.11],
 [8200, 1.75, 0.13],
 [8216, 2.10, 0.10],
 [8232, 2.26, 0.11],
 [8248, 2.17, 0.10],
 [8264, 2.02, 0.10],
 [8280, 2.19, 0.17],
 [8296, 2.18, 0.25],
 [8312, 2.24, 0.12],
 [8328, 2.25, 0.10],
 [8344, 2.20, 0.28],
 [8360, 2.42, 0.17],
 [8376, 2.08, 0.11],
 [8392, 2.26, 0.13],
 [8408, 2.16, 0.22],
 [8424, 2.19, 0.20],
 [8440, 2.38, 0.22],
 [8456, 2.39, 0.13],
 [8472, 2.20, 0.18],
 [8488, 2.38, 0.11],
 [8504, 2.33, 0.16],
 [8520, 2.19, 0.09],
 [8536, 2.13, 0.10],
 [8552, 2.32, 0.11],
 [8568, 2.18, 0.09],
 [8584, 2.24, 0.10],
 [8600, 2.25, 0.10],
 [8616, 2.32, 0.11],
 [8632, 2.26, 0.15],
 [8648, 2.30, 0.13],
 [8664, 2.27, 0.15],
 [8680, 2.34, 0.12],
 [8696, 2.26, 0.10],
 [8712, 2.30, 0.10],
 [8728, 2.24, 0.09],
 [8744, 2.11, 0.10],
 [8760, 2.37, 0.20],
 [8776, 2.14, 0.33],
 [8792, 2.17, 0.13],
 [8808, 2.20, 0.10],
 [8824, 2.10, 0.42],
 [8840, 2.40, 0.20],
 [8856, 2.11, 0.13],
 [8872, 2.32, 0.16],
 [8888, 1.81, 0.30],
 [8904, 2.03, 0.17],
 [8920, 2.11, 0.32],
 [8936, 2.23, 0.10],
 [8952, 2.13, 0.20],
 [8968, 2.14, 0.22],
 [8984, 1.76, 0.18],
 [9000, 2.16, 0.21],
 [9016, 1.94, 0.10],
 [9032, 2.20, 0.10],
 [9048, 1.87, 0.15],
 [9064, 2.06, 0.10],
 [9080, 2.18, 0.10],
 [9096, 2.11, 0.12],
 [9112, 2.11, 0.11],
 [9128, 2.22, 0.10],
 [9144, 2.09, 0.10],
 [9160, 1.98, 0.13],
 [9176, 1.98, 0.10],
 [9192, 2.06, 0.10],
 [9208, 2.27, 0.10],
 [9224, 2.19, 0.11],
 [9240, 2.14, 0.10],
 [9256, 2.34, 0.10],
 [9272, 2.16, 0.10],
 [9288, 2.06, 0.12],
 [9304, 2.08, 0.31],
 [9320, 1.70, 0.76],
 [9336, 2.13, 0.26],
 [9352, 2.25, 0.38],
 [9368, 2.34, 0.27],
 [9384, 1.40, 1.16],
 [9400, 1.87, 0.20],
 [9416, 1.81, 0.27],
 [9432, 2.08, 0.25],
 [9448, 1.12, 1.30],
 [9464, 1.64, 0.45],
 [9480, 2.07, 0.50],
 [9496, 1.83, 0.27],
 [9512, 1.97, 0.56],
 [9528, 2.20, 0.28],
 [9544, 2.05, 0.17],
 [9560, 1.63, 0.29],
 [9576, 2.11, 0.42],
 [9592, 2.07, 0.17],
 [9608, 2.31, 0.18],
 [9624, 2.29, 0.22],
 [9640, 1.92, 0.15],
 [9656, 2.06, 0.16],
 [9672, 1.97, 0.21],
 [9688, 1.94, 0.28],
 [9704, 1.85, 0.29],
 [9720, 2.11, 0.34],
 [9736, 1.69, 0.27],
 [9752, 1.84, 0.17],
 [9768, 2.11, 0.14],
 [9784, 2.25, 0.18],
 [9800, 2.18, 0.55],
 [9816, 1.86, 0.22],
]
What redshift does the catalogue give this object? 0.14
